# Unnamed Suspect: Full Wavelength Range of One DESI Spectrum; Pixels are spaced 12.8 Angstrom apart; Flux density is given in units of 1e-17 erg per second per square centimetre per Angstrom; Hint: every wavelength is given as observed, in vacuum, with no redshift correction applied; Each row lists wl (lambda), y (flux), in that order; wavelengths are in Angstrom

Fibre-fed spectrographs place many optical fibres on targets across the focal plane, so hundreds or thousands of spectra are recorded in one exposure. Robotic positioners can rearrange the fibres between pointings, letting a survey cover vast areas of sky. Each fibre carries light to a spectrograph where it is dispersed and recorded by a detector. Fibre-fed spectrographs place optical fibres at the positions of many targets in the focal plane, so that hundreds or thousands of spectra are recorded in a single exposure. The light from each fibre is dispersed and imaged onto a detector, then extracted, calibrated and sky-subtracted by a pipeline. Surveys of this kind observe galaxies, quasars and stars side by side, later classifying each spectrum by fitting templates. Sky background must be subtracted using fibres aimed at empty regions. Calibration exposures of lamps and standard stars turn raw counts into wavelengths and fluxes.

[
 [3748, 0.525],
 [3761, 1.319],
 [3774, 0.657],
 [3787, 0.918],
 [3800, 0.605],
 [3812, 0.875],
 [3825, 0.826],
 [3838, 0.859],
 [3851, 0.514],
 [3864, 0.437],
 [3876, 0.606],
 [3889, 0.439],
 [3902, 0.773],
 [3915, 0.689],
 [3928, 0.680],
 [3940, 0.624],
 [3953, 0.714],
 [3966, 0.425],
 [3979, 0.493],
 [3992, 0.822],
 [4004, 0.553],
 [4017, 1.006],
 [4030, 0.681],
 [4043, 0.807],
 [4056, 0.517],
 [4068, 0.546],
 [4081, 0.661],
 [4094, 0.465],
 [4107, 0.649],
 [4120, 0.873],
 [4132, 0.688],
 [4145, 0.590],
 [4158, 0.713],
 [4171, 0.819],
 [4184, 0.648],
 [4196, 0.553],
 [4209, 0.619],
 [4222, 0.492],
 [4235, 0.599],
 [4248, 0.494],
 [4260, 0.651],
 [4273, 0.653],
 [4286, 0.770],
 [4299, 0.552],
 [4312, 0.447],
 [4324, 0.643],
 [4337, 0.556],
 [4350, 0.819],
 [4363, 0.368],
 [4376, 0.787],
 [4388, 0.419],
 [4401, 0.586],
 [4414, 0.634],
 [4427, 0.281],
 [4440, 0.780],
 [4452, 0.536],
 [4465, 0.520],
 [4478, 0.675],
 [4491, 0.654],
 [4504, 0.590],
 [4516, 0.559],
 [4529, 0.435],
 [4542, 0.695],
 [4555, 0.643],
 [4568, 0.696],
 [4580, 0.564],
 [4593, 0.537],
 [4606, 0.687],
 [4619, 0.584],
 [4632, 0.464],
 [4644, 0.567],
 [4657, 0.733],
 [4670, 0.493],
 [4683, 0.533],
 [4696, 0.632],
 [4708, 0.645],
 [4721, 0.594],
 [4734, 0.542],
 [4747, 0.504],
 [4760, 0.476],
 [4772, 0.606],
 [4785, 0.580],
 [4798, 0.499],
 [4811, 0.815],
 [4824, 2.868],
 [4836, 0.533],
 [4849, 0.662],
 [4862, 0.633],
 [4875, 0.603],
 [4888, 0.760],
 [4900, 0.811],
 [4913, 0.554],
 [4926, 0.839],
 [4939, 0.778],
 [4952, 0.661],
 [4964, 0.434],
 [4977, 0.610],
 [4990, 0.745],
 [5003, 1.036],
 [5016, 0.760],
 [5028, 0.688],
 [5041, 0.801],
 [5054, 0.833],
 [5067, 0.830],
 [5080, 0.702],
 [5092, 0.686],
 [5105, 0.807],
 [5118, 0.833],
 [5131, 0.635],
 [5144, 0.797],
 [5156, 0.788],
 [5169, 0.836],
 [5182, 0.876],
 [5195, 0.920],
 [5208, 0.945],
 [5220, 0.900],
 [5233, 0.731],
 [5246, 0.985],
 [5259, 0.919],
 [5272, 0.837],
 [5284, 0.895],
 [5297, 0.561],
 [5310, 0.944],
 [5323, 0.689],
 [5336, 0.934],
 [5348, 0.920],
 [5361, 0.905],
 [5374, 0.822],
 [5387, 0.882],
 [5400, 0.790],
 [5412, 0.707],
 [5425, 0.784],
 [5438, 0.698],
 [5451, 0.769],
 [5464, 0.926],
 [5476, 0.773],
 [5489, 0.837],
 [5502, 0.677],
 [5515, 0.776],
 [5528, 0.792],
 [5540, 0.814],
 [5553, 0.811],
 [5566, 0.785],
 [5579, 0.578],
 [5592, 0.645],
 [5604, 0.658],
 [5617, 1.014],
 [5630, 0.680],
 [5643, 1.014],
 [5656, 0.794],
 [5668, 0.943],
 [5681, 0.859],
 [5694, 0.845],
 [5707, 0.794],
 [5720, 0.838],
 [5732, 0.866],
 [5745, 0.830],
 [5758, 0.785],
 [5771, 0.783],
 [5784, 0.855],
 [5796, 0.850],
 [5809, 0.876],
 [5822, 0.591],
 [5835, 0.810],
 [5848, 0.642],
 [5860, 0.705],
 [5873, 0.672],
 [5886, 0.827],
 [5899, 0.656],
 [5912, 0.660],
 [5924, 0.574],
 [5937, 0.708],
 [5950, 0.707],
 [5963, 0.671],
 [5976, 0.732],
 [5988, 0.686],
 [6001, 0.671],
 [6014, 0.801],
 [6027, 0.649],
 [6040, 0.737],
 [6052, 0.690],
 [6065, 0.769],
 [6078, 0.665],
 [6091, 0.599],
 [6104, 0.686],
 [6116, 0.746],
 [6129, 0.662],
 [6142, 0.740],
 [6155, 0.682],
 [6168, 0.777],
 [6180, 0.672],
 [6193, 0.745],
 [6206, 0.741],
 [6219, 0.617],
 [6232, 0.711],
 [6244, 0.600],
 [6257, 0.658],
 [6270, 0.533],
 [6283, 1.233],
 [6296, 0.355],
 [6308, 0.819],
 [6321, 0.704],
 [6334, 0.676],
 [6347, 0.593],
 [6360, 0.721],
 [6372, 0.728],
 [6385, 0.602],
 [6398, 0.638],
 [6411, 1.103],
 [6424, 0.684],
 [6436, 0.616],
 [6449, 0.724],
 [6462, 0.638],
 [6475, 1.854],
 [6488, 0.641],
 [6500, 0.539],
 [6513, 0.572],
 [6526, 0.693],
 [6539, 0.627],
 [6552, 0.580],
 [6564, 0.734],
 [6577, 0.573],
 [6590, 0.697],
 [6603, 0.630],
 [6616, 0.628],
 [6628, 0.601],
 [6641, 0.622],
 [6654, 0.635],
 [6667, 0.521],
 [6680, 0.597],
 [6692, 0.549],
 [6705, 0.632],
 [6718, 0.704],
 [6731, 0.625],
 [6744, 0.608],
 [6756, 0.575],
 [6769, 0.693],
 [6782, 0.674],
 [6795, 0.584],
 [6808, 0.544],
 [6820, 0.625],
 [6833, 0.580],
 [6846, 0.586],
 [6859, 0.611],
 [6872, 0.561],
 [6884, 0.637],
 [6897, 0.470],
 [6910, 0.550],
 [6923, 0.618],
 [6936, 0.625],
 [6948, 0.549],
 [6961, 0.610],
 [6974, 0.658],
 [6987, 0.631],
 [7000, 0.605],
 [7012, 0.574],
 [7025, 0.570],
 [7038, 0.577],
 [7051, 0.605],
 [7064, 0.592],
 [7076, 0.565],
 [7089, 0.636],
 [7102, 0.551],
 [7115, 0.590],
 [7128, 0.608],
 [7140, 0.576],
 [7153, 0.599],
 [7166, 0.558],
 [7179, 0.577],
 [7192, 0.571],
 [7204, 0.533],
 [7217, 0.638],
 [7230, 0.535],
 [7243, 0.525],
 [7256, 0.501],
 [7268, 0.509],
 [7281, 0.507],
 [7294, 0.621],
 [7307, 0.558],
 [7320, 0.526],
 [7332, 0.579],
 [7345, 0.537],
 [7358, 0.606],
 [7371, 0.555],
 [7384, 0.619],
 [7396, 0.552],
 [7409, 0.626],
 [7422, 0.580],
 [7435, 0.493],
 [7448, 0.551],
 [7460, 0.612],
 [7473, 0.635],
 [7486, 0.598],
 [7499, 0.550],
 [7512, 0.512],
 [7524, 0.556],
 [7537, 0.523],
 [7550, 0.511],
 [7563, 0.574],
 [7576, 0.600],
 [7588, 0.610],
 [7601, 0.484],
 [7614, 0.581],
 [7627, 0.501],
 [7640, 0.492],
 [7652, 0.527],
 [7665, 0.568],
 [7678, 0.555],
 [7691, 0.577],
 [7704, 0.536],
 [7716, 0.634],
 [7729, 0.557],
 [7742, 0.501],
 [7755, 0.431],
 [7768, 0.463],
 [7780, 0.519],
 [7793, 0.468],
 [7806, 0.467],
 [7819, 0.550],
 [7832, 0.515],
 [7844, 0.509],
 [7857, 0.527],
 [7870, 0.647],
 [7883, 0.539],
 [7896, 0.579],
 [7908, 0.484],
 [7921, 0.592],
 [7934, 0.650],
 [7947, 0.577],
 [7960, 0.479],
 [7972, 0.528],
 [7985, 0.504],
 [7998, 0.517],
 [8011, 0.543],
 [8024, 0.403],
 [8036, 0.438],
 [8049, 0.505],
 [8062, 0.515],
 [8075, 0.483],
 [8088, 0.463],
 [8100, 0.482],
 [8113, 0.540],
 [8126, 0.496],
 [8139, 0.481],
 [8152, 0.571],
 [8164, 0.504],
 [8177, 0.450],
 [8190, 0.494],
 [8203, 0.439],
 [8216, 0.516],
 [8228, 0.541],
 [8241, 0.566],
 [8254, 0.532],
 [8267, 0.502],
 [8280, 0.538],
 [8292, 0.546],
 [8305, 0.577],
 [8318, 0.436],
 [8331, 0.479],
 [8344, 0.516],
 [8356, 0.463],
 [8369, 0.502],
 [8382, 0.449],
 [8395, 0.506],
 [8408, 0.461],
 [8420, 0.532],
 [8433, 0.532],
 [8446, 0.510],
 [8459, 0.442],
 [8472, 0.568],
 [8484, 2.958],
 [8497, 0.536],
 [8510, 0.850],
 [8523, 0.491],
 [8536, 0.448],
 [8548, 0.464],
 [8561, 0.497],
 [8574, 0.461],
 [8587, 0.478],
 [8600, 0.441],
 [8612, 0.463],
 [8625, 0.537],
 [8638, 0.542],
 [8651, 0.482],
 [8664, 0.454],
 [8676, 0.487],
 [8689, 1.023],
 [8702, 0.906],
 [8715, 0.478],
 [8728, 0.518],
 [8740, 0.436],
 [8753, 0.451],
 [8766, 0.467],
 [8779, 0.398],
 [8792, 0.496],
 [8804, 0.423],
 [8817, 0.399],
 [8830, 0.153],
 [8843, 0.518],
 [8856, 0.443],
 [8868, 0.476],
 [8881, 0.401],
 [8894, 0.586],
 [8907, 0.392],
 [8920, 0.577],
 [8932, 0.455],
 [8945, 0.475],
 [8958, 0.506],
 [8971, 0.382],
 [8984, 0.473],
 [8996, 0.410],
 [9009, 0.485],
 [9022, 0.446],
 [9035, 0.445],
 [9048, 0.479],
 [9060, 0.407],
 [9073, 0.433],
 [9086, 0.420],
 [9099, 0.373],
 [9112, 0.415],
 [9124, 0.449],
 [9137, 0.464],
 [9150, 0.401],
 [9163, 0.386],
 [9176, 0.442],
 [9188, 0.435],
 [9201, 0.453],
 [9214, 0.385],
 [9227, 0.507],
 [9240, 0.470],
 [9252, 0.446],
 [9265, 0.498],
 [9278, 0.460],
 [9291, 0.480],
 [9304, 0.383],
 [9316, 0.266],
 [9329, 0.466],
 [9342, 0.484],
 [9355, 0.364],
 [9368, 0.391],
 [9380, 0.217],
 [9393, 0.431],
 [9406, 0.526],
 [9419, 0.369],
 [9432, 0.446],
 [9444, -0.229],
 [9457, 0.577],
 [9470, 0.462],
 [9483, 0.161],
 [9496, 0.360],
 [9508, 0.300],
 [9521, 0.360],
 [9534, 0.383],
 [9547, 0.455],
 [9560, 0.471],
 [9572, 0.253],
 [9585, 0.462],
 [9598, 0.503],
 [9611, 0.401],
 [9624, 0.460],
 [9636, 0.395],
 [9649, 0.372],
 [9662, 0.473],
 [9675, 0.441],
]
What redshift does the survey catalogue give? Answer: 0.293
